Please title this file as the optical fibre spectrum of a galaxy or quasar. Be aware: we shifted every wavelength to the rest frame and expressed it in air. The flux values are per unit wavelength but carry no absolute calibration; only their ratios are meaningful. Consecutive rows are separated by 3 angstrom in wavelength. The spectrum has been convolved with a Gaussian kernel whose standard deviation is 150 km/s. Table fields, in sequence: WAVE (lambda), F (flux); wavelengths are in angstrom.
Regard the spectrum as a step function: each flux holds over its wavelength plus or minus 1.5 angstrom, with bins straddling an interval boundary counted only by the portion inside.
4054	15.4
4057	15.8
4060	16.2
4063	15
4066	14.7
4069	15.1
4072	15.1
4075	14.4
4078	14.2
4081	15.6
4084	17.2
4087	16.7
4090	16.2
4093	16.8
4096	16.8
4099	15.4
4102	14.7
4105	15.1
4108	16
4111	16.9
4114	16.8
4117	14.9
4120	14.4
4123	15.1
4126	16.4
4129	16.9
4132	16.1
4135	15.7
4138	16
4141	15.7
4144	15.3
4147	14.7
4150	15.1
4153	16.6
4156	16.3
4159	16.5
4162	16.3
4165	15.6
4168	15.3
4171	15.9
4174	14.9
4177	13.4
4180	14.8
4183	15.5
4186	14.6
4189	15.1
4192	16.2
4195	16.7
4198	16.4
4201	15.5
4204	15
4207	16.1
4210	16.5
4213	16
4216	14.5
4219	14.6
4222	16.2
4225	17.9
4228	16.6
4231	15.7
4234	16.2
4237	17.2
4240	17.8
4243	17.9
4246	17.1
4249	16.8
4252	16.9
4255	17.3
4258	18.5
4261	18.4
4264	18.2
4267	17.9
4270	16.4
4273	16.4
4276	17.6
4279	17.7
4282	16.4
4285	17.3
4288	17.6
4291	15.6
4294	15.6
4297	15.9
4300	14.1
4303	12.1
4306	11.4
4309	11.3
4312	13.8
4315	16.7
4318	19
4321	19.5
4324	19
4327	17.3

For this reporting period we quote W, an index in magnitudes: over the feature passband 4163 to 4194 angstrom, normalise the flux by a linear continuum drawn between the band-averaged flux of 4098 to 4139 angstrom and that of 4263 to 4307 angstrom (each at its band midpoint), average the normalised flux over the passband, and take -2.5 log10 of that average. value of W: 0.05 mag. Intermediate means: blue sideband 15.7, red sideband 16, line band 15.2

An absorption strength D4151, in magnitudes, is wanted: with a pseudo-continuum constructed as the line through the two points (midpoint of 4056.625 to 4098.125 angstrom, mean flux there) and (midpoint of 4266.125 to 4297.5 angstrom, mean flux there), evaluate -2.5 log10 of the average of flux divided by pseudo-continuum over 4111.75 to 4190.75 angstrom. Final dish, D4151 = 0.036 mag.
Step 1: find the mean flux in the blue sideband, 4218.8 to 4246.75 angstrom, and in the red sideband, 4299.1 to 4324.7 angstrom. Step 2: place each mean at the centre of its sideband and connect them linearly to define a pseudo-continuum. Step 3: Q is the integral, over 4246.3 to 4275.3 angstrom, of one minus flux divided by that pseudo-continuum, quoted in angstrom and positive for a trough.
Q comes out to -2.16 angstrom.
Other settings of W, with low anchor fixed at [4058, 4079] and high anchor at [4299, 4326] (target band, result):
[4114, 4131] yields -0.04 mag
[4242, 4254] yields -0.13 mag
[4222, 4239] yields -0.10 mag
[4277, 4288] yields -0.13 mag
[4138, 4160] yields -0.05 mag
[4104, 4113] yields -0.07 mag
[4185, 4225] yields -0.04 mag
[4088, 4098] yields -0.10 mag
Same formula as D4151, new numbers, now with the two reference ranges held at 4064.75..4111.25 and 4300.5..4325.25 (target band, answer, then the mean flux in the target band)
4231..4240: -0.089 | 16.7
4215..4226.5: -0.030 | 15.9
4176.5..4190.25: 0.052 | 14.8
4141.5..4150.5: 0.032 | 15.1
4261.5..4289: -0.132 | 17.3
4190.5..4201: -0.057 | 16.3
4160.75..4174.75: -0.008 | 15.6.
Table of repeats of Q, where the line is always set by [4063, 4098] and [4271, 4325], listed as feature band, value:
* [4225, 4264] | -3.5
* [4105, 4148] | -0.1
